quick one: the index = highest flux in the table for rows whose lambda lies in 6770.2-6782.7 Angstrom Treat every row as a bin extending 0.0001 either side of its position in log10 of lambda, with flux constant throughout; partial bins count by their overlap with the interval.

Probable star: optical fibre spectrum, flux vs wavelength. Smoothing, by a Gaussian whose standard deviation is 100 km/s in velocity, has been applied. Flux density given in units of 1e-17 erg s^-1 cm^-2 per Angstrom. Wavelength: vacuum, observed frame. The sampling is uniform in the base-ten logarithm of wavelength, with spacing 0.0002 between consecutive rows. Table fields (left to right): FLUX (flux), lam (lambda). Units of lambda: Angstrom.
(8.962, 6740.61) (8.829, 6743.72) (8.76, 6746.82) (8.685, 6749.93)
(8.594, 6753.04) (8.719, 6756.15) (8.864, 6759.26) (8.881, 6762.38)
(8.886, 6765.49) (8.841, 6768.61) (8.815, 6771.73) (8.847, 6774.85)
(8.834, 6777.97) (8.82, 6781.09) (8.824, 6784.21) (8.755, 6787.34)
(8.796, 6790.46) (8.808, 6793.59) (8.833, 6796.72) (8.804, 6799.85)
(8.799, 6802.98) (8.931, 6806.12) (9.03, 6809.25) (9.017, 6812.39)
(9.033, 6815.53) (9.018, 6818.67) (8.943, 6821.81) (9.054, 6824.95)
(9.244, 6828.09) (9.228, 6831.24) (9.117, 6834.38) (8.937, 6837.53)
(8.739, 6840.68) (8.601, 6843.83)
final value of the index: 8.847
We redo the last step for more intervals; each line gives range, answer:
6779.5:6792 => 8.824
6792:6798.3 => 8.833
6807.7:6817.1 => 9.033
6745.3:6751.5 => 8.76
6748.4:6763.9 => 8.881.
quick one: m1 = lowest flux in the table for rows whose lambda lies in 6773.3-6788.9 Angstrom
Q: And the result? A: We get 8.755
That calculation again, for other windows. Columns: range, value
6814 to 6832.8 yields 8.943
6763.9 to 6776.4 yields 8.815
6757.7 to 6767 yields 8.864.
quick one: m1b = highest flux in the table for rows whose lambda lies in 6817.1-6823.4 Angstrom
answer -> 9.018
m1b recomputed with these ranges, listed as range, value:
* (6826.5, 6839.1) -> 9.244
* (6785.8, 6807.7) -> 8.931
